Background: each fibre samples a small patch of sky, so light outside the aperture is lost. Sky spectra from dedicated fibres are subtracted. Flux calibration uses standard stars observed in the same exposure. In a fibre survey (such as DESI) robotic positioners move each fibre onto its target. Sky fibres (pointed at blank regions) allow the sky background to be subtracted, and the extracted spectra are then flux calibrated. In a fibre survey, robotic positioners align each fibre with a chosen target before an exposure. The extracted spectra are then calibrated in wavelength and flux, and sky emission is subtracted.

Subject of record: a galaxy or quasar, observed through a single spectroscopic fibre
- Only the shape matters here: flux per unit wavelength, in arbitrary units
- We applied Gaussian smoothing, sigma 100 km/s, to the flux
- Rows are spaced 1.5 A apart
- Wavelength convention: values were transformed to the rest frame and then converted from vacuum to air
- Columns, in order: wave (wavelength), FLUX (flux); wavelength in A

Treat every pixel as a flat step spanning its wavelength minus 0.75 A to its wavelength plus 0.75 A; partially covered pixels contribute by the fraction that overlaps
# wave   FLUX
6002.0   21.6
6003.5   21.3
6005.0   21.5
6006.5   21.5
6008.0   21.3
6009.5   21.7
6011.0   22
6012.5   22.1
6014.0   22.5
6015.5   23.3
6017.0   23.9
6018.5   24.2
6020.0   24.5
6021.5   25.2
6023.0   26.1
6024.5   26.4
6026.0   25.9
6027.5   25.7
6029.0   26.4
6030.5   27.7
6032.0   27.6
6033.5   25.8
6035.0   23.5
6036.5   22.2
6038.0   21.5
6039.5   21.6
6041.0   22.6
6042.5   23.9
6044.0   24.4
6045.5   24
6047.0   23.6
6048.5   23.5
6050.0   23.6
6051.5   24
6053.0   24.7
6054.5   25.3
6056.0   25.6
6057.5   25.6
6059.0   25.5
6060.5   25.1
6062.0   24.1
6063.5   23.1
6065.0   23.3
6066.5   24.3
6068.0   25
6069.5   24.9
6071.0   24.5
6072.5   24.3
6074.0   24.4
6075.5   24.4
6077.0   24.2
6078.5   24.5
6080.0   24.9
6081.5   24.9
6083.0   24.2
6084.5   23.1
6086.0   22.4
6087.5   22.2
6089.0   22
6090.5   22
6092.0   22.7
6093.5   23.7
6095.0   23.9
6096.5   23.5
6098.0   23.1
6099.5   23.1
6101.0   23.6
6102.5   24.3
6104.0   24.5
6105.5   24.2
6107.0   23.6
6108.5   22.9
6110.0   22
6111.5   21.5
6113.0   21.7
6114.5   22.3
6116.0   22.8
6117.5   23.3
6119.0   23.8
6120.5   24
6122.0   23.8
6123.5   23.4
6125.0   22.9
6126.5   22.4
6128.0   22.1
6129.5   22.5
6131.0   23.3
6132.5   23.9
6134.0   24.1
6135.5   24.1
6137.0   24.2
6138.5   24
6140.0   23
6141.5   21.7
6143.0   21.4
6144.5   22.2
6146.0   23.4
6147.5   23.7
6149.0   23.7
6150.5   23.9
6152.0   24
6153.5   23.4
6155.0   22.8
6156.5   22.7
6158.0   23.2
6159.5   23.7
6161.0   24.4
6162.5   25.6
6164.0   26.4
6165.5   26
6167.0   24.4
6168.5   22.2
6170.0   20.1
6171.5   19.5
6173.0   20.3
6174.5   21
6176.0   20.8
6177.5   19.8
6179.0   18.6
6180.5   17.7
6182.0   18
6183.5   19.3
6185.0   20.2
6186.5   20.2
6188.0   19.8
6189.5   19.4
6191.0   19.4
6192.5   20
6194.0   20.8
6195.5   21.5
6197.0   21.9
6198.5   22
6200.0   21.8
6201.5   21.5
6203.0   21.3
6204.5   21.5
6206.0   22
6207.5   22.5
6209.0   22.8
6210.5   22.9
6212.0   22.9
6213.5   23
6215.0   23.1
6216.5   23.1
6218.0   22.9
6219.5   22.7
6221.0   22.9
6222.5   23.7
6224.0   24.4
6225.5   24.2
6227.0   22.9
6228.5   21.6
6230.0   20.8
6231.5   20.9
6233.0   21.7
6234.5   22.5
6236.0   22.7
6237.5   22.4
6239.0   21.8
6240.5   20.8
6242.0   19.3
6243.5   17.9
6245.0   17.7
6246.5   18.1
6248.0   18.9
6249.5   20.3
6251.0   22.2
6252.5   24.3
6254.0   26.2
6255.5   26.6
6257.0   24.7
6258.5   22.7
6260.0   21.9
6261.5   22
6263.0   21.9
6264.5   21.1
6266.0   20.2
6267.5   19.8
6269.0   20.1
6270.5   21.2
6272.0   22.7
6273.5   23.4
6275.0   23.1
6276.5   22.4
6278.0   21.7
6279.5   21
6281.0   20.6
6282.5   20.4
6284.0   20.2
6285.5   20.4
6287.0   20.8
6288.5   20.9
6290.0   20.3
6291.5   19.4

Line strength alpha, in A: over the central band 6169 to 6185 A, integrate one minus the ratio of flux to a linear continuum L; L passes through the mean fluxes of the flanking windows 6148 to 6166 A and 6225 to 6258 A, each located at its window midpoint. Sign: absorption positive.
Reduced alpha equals 2.70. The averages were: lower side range 24.1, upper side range 21.7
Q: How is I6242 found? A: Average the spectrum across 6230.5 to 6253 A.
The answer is 20.7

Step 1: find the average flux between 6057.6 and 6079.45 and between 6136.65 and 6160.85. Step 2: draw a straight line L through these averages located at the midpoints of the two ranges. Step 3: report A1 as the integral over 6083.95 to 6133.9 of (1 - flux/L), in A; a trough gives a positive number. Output 1.58 A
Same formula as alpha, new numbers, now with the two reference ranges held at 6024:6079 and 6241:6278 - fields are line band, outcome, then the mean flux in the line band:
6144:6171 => -0.7 A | 23.6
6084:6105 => 0.6 A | 23.2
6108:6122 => 0.5 A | 22.8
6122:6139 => 0.0 A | 23.4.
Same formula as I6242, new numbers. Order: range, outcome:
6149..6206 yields 21.6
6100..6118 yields 23.1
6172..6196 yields 19.8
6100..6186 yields 22.7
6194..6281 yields 22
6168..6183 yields 19.8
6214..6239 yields 22.6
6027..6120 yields 23.9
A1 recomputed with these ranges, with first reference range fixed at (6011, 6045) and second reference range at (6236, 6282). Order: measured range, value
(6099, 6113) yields 0.1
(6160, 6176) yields -0.2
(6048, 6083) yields -0.9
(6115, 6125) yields -0.1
